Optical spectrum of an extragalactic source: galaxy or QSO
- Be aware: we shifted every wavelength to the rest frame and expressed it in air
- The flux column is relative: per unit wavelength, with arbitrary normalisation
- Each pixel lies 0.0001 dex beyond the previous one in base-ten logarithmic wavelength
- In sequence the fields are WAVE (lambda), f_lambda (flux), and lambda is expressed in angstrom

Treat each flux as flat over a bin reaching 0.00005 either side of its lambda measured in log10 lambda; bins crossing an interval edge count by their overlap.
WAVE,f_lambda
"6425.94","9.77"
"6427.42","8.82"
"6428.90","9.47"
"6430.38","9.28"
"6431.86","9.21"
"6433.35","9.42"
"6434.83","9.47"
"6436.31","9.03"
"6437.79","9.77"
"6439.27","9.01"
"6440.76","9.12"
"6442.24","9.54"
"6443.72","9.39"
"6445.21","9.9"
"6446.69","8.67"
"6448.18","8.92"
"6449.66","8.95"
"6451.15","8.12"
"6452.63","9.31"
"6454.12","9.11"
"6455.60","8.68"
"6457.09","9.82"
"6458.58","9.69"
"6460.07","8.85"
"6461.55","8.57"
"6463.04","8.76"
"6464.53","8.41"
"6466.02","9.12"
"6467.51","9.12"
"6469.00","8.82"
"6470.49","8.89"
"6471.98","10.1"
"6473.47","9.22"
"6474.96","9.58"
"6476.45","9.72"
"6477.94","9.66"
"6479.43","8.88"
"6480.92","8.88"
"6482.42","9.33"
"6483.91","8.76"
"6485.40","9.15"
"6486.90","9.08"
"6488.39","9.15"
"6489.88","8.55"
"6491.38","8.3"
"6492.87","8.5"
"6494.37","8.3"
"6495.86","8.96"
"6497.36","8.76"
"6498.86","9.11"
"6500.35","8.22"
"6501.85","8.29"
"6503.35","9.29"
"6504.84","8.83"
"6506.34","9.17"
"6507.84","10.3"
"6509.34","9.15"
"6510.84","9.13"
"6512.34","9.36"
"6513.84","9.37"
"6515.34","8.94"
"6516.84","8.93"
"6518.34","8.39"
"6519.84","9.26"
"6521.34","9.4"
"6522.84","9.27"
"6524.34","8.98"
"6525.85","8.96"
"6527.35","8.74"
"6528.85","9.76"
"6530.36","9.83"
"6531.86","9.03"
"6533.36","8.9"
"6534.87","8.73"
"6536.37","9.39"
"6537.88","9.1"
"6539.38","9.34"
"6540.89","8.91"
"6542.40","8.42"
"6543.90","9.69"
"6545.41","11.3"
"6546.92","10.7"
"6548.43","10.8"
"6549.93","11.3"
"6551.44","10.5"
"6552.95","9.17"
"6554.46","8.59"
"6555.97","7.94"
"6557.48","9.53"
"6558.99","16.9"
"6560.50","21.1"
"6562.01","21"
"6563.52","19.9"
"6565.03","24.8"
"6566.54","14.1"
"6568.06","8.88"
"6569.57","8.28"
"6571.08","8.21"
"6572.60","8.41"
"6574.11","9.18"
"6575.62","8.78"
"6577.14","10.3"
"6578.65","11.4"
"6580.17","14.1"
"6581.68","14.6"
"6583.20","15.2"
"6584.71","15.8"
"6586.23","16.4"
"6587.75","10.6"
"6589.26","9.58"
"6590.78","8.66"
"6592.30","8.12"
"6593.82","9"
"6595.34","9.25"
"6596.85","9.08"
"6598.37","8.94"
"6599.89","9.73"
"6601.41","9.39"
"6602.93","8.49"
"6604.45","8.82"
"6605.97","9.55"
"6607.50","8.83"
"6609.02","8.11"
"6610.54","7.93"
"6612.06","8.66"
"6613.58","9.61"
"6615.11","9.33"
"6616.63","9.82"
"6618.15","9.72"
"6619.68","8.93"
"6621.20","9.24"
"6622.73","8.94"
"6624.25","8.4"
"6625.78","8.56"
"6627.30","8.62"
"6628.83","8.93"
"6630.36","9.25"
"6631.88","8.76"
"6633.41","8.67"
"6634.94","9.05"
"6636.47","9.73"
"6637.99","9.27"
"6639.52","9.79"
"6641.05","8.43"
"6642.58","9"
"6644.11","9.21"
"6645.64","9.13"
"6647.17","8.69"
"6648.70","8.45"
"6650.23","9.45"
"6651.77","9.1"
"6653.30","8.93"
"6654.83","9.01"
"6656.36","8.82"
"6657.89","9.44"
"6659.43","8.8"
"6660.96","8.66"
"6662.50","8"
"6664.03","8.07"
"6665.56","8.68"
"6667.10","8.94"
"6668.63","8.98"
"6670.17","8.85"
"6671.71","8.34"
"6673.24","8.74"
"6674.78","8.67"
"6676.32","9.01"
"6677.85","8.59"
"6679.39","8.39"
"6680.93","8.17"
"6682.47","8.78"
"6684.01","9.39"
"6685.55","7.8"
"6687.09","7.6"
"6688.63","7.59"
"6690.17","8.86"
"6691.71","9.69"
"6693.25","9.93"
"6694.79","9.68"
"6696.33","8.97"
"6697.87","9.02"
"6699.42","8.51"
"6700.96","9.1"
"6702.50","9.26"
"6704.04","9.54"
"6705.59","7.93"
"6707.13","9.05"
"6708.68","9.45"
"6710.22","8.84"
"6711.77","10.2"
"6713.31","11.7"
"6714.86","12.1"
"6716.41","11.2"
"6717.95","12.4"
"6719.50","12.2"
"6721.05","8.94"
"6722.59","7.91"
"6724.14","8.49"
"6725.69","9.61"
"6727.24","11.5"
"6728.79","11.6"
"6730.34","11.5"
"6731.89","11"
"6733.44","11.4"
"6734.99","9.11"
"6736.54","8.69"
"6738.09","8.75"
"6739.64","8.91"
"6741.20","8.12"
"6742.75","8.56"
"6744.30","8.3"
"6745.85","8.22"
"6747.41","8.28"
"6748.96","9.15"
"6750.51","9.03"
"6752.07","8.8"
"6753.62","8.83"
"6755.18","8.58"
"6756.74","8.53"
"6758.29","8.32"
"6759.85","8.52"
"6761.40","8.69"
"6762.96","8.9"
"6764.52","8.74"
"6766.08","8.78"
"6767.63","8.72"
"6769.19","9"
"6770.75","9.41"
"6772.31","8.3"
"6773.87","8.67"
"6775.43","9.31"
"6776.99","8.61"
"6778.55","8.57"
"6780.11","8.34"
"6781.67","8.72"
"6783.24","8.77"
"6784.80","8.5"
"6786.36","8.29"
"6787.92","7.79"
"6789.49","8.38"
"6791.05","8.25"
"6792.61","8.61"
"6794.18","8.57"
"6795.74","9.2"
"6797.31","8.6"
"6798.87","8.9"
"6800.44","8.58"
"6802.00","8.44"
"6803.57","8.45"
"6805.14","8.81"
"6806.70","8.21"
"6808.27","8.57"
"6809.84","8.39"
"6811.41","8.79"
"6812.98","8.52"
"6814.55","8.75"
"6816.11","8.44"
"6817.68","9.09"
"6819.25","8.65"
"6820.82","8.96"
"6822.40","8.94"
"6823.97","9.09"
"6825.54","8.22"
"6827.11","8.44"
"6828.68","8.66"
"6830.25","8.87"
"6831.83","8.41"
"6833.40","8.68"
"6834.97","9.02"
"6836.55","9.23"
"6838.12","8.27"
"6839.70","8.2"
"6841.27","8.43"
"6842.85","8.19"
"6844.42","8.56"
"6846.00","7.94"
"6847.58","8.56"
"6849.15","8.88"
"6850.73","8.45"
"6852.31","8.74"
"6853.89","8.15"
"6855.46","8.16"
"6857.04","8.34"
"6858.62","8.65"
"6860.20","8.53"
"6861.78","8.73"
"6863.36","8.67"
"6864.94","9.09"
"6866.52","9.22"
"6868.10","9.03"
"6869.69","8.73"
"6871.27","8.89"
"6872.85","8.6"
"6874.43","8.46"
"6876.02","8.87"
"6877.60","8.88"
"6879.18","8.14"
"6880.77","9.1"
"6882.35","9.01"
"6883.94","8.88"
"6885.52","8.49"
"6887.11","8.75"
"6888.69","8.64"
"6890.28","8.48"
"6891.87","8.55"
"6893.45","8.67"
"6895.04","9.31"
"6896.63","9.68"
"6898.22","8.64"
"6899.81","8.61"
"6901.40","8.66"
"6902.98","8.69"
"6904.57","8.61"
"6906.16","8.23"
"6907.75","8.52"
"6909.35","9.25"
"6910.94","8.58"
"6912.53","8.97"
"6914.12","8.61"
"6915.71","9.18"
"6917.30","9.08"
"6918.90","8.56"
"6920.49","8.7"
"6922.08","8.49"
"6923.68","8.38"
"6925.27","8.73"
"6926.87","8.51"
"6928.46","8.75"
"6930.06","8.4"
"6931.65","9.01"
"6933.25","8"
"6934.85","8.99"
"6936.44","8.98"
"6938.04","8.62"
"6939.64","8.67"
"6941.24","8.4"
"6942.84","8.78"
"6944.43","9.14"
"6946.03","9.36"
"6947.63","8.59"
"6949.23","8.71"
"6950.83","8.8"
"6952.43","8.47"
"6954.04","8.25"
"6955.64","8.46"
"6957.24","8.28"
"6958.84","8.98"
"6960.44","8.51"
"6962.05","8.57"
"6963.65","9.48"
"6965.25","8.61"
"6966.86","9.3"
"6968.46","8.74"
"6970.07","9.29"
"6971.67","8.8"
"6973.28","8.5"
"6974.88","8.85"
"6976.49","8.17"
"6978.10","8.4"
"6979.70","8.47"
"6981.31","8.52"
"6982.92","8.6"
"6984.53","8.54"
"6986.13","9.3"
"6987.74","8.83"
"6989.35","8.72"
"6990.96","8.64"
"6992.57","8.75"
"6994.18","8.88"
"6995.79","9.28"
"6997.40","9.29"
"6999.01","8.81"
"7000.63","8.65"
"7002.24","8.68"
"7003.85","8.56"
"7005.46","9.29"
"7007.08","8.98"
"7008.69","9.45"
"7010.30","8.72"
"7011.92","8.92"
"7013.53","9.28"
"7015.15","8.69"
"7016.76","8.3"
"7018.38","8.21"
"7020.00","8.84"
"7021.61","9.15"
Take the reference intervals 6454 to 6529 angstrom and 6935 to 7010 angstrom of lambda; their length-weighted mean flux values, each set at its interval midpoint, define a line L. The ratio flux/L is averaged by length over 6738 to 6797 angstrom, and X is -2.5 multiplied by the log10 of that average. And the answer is 0.03 mag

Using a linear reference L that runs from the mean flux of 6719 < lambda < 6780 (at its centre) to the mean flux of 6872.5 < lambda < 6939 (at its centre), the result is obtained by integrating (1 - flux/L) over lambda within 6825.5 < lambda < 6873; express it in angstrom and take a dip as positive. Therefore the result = 1.39 angstrom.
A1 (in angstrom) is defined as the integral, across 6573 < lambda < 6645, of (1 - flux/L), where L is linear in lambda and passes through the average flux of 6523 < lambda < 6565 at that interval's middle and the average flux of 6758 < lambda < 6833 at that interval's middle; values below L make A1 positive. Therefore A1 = 5.3 angstrom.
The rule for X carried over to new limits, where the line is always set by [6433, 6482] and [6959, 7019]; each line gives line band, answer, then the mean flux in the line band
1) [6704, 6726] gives -0.11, 9.99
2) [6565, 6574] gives -0.19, 10.9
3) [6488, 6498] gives 0.06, 8.63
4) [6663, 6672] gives 0.05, 8.64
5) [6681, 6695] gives 0.03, 8.75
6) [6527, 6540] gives -0.01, 9.22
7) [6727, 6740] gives -0.15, 10.3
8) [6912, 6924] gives 0.01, 8.76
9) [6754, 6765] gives 0.04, 8.61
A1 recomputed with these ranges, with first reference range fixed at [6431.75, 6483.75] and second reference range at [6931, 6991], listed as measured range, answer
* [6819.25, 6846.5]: 0.7 angstrom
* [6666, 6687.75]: 0.9 angstrom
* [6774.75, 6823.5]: 1.4 angstrom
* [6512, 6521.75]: 0.0 angstrom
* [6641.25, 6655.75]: 0.0 angstrom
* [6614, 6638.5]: -0.2 angstrom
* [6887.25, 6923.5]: 0.1 angstrom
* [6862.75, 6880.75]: 0.0 angstrom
